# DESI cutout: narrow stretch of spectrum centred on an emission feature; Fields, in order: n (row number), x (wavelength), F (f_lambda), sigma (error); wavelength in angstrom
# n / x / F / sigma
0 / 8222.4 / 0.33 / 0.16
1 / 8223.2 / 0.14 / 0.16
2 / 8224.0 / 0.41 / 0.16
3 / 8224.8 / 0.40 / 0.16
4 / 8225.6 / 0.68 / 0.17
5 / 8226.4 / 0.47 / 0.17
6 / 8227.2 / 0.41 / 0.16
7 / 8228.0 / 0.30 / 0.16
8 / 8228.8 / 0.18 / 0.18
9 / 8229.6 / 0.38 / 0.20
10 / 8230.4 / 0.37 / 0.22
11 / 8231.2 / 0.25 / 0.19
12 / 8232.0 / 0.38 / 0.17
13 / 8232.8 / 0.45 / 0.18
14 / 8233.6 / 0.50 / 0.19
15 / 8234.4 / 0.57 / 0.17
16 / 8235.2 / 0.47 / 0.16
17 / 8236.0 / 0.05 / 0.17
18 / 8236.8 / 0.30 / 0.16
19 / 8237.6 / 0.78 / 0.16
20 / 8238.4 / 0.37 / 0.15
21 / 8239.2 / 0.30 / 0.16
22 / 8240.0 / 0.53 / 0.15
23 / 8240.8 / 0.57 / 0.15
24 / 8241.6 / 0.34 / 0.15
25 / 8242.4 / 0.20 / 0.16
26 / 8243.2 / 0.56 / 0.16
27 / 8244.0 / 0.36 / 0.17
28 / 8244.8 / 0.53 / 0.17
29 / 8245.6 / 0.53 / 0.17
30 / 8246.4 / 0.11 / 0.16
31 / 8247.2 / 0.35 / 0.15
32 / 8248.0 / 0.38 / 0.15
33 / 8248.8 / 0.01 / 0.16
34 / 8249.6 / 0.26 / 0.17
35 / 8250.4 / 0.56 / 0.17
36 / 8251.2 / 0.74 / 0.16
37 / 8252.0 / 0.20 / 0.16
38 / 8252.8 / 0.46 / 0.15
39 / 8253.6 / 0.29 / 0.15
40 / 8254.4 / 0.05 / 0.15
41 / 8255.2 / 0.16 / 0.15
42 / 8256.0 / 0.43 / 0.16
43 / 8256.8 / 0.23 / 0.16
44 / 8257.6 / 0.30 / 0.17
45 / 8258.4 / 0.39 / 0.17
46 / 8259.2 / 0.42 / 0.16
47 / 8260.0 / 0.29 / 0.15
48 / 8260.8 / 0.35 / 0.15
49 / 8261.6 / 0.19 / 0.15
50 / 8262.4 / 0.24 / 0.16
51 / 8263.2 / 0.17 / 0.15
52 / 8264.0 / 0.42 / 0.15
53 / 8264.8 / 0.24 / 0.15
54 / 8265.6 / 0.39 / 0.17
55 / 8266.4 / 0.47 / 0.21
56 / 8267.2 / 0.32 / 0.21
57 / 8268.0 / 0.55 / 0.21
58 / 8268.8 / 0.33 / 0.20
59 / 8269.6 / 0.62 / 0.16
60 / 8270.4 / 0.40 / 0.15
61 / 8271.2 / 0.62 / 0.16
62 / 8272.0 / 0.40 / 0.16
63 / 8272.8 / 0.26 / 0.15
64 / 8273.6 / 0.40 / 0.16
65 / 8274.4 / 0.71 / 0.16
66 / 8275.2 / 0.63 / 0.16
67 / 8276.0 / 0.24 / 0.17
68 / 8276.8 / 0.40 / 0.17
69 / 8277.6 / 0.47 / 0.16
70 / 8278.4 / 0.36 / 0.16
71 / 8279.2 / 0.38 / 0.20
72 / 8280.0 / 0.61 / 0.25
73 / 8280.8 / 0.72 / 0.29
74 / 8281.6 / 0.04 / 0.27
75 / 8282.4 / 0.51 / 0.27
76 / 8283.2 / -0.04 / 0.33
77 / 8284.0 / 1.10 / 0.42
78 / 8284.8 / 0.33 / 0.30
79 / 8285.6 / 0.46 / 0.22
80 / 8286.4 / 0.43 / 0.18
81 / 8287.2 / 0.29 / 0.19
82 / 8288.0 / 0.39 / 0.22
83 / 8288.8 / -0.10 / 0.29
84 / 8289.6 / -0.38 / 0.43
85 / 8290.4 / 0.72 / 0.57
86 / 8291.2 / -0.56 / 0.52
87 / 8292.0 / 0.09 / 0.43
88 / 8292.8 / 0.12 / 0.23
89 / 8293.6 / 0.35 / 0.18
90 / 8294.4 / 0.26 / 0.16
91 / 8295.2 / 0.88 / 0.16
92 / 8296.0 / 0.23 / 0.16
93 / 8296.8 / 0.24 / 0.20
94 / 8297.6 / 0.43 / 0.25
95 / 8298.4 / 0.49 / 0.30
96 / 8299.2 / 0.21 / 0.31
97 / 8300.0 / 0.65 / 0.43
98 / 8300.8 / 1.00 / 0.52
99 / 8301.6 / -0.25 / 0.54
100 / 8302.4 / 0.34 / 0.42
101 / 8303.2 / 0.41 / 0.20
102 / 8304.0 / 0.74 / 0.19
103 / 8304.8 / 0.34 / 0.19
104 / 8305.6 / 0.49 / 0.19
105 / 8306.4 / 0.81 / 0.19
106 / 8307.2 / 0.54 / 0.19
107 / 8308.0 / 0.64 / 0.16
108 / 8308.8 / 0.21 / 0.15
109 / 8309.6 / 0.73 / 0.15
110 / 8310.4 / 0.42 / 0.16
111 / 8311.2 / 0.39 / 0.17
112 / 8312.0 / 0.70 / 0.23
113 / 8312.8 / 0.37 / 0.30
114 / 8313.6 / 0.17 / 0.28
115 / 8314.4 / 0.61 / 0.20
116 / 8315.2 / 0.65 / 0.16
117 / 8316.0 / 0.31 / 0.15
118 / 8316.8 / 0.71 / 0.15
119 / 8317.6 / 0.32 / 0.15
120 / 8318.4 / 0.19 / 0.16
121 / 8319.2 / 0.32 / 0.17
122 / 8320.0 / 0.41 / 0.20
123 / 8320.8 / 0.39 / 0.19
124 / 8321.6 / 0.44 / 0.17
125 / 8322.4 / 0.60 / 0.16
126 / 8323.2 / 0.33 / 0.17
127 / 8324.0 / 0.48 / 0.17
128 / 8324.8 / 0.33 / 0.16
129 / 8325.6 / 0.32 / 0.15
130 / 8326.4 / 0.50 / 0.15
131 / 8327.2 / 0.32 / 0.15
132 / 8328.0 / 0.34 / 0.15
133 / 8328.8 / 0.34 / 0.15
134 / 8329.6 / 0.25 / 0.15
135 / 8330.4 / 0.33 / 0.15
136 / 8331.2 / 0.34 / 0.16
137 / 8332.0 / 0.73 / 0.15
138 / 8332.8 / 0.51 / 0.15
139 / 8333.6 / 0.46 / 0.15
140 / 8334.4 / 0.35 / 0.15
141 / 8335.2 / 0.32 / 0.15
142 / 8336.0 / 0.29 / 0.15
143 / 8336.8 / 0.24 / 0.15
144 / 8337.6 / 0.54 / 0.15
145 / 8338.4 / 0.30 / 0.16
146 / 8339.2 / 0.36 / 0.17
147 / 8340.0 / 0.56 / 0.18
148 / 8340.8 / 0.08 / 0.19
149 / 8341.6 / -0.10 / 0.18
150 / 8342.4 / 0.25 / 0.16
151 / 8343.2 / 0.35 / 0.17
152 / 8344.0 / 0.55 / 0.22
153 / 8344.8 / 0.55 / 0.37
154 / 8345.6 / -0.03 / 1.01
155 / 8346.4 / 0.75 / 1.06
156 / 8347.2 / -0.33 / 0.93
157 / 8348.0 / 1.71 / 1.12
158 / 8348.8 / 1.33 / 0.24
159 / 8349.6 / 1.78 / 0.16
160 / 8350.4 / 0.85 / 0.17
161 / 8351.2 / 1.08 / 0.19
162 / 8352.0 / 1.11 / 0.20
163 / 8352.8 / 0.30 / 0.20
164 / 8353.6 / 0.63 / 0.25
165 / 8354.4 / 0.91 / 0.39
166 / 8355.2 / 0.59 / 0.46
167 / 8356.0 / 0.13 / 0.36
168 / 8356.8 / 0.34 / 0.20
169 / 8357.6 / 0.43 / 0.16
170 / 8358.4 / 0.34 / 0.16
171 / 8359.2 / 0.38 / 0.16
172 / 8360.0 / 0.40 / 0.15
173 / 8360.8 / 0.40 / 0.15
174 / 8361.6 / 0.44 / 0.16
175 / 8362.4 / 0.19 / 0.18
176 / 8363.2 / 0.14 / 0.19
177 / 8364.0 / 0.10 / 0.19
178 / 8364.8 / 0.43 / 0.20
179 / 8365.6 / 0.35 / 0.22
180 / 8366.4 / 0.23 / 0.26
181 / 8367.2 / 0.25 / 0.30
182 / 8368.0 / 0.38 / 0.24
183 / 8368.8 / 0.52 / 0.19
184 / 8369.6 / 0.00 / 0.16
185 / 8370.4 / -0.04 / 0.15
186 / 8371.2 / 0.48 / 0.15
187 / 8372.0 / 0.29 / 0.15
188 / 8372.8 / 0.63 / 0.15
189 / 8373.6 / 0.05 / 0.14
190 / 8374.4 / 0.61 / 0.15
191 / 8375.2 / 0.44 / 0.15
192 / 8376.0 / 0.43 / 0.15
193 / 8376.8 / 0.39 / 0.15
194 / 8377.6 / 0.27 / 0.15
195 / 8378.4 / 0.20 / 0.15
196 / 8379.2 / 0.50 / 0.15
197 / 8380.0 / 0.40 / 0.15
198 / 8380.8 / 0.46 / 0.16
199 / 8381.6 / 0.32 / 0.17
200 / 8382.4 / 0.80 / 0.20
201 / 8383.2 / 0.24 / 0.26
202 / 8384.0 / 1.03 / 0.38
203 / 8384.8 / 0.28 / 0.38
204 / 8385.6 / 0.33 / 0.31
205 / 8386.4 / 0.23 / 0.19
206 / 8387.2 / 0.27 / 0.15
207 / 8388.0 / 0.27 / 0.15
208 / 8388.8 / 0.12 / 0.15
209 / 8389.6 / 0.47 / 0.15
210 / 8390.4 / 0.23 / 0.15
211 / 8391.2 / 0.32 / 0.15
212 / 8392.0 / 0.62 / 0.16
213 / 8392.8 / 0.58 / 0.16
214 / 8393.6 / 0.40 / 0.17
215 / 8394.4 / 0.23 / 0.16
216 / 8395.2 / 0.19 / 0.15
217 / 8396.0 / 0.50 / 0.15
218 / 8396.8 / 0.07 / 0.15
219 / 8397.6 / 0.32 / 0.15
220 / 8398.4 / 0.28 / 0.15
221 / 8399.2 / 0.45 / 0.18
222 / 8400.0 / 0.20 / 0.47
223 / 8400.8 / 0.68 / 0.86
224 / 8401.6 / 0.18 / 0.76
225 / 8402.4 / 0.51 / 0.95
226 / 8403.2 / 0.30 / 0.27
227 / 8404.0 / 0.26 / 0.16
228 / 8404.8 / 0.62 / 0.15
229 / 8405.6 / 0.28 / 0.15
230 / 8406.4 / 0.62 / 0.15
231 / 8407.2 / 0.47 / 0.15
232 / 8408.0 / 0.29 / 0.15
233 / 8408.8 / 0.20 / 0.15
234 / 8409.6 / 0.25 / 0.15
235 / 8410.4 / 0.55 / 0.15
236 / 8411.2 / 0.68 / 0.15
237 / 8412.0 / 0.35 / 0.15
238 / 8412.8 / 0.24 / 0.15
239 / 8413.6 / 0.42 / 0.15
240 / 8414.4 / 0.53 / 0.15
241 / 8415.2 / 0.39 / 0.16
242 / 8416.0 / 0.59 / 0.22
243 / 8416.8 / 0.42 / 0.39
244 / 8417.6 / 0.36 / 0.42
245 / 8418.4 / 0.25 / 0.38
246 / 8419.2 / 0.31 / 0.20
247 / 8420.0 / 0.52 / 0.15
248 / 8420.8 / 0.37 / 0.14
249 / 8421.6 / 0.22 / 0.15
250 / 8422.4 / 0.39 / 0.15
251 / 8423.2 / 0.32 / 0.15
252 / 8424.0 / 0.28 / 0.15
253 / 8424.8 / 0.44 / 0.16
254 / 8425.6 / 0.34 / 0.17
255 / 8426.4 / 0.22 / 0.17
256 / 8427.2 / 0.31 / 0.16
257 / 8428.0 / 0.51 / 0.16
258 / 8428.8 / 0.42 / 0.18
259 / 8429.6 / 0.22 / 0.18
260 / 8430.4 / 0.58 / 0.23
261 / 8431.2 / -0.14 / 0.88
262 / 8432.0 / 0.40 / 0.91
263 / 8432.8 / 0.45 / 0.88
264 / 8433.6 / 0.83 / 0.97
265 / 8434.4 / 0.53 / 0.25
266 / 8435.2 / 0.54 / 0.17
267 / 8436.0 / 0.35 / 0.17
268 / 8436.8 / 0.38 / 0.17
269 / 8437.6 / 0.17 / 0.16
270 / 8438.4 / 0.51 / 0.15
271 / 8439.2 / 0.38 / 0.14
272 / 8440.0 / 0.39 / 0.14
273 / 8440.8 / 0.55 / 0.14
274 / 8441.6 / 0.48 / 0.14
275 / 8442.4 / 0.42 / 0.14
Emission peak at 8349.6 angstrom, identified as H-gamma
